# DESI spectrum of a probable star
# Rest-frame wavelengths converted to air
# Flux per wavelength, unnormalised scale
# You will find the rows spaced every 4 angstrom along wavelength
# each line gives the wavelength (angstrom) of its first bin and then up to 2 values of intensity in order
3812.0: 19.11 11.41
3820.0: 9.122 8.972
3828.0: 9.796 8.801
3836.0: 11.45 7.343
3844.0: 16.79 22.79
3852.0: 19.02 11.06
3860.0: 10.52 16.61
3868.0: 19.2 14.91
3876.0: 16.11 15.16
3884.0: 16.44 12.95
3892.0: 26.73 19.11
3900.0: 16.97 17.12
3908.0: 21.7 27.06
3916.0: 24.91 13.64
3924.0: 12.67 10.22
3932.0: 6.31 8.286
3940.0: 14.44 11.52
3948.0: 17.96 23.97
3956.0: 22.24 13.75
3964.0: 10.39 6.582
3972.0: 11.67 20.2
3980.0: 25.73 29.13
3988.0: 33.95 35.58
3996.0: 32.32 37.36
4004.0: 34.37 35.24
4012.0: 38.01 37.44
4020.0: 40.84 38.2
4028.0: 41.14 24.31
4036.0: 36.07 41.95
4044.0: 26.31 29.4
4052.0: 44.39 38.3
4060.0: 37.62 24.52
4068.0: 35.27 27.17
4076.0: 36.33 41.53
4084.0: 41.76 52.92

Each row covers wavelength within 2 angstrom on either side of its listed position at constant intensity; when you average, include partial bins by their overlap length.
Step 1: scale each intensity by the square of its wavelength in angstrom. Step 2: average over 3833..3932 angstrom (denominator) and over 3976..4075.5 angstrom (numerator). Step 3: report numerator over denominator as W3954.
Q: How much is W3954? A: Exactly 2.23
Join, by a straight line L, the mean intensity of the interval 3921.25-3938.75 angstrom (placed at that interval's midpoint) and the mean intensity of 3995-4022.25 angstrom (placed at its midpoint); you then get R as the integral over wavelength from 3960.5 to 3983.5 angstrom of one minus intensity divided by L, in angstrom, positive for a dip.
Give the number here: 8.4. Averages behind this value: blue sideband 9.77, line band 15.8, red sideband 36.7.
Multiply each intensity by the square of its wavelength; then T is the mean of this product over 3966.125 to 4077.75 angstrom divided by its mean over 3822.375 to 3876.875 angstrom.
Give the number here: 2.5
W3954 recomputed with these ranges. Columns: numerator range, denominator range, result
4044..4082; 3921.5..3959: 2.59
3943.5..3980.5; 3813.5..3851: 1.43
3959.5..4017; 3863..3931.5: 1.62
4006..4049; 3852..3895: 2.37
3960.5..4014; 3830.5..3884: 1.93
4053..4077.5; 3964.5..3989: 1.75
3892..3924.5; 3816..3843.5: 2.11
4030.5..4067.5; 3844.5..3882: 2.30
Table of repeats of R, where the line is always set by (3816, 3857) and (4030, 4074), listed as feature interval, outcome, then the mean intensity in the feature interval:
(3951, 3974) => 9.43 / 14.4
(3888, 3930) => 1.15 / 18.7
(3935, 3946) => 5.28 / 11.7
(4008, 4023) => -4.32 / 38.3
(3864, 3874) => -0.89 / 17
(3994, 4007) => -2.97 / 34.7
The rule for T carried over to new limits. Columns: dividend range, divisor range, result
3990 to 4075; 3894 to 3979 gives 2.32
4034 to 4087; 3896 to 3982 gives 2.36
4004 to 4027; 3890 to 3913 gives 1.89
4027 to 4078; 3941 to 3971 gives 2.37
